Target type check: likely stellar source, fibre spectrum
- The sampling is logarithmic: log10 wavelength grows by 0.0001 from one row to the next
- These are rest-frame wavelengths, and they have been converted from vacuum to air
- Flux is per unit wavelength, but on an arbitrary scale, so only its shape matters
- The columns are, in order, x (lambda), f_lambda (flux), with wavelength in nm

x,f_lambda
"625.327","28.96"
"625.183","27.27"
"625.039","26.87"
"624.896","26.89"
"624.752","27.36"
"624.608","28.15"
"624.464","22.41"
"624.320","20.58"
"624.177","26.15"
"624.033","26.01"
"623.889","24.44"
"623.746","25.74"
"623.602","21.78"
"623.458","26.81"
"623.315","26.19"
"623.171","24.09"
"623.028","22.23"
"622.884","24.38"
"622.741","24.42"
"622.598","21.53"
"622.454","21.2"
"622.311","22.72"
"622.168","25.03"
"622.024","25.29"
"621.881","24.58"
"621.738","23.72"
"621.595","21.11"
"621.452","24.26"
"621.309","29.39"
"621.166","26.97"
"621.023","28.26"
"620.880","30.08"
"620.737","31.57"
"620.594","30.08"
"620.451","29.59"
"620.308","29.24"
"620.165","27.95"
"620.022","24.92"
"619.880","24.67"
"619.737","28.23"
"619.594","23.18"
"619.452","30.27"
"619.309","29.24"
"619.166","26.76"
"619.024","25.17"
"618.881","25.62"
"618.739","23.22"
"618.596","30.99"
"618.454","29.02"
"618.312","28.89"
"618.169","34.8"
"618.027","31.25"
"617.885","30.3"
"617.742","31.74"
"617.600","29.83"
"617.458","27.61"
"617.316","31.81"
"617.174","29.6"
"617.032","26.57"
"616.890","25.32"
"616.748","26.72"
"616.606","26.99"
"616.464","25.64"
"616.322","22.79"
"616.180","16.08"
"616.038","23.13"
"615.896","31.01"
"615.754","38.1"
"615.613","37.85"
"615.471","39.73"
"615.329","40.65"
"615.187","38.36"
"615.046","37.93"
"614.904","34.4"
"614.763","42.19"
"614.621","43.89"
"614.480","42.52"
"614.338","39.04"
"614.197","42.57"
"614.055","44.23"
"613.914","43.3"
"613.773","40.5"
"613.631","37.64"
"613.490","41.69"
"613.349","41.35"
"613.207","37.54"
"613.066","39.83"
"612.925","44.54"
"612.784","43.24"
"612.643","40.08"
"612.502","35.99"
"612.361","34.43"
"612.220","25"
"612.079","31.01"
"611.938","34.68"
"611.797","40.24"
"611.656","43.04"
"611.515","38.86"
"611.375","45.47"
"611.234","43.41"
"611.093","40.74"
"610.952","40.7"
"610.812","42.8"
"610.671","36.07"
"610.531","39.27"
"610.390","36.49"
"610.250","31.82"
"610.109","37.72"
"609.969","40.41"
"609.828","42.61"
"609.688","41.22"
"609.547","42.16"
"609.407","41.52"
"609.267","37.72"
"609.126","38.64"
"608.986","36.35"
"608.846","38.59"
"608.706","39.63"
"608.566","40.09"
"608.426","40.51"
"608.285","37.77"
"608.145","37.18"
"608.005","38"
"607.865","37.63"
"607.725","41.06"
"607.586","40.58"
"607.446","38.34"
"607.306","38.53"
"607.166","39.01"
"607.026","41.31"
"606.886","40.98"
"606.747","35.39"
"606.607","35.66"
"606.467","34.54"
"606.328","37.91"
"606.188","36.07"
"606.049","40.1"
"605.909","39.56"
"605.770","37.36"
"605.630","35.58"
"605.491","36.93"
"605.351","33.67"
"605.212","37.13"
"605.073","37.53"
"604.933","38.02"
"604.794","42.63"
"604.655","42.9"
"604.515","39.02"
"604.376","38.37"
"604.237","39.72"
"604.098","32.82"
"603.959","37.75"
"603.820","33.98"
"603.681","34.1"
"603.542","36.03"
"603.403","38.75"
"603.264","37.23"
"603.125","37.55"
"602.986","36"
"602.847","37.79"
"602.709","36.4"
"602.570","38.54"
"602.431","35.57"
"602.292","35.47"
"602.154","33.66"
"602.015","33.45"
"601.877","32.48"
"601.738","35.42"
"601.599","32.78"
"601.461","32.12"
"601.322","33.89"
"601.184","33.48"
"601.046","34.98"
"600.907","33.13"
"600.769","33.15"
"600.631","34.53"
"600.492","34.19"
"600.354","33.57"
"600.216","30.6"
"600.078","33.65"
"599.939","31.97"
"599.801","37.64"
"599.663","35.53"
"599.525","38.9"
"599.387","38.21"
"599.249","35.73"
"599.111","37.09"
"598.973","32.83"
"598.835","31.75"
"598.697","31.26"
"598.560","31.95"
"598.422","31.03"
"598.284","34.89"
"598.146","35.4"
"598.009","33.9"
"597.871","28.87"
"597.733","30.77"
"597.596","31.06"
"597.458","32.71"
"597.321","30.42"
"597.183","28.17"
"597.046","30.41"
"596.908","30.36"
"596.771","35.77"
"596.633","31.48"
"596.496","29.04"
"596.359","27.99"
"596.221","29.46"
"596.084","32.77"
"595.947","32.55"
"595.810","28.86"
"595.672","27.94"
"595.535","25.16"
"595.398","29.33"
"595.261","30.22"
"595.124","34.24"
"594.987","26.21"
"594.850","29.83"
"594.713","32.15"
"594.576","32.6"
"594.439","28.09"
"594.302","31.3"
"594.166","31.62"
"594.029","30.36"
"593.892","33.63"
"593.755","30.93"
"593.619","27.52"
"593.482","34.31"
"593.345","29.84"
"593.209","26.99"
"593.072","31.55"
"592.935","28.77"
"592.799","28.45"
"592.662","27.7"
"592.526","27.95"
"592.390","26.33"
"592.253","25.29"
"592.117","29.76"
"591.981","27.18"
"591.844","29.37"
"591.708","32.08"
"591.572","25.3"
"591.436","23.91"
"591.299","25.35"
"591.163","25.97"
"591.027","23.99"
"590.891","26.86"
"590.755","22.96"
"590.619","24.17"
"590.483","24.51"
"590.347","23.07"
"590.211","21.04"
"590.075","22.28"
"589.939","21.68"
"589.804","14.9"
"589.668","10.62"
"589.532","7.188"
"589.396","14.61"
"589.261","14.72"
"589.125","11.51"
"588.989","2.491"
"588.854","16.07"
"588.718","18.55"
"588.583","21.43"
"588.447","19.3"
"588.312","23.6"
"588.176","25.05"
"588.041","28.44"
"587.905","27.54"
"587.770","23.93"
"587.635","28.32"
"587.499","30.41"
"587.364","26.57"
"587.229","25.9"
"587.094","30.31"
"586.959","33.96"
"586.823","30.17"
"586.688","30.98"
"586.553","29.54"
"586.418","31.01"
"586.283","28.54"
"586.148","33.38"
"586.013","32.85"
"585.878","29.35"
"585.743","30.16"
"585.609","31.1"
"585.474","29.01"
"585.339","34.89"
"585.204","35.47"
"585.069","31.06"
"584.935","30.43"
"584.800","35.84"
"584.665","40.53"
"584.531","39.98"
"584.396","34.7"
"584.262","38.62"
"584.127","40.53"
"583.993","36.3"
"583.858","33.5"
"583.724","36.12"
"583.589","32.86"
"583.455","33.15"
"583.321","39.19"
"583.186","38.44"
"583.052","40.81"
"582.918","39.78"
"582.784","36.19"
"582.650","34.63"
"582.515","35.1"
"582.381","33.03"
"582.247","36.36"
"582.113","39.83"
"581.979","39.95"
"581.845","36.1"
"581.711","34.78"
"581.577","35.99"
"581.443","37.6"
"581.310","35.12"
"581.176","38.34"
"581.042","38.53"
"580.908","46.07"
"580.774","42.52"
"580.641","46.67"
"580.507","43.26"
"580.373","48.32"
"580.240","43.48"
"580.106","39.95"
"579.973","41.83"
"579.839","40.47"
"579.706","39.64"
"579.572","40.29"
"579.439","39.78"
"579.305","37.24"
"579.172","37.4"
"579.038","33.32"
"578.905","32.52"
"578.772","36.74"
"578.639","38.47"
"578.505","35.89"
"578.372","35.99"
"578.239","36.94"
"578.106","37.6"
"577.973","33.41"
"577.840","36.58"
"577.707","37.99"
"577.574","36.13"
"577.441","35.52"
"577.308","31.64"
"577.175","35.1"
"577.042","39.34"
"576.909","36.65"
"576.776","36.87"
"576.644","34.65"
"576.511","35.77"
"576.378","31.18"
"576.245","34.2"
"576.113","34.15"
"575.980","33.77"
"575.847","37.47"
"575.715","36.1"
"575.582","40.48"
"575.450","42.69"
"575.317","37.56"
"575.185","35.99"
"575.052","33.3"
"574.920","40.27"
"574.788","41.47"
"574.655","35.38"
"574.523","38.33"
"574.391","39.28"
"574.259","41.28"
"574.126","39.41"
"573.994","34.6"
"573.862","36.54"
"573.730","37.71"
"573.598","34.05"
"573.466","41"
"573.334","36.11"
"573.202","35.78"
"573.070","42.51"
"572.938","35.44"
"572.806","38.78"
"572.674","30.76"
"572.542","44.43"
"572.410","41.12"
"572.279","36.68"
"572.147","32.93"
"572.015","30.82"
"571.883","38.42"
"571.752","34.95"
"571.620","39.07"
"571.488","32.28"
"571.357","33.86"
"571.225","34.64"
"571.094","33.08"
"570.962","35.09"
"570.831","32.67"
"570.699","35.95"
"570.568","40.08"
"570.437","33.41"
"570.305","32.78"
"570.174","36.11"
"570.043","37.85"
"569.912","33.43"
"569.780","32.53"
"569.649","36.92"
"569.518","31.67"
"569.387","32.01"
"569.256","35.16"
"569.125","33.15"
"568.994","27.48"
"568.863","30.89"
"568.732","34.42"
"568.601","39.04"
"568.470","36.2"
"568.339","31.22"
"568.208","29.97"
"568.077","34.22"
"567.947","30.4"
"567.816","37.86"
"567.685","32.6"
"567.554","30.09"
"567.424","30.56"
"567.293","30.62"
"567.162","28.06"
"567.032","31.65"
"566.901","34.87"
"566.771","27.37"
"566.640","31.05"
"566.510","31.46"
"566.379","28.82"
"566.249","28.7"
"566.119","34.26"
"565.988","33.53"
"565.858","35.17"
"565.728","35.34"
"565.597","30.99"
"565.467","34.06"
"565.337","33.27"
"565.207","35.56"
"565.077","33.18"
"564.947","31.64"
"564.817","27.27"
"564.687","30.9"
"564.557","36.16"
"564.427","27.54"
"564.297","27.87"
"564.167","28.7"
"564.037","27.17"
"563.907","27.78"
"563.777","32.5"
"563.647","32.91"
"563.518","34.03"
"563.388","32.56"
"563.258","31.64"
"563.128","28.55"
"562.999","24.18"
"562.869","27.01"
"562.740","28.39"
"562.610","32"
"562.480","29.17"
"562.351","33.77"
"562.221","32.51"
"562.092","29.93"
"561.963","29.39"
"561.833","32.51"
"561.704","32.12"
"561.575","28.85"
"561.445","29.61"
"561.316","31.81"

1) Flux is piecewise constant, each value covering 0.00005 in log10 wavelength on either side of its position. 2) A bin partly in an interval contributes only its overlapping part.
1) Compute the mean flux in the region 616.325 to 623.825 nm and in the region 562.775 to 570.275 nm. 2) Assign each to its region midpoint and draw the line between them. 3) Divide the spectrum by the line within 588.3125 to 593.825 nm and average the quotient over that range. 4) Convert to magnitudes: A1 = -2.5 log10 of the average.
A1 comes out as 0.26 mag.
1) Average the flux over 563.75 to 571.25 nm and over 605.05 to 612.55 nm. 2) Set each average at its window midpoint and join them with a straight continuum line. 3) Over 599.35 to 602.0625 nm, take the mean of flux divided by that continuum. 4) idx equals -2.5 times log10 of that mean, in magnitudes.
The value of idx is 0.091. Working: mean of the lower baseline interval 32.5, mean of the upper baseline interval 38.3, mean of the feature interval 34.1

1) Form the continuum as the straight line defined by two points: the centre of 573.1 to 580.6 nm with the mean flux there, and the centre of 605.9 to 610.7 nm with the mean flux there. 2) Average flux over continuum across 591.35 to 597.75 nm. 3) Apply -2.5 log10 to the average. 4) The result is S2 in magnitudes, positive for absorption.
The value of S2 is 0.27 mag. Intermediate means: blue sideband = 37.5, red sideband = 38.6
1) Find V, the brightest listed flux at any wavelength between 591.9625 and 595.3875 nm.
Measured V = 34.31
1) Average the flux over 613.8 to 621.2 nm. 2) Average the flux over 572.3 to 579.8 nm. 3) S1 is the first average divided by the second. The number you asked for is 0.84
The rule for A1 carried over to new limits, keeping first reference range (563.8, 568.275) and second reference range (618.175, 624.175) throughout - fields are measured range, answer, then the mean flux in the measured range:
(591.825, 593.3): 0.03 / 28.1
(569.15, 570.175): -0.11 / 34.3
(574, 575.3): -0.24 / 38.1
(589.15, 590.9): 0.48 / 18.7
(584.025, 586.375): -0.15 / 33.9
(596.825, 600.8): -0.17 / 33.1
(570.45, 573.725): -0.17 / 36.3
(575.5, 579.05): -0.18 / 35.8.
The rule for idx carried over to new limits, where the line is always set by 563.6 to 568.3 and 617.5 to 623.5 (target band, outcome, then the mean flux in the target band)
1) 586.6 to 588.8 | 0.123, 26.5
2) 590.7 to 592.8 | 0.099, 26.7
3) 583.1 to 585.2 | -0.203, 36.1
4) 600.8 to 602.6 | -0.196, 34.1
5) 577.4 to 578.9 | -0.192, 36.3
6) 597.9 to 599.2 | -0.158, 33.3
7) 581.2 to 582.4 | -0.215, 36.8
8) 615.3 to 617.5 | -0.074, 29.2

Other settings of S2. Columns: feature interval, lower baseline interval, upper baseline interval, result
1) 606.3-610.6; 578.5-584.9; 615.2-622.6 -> -0.24 mag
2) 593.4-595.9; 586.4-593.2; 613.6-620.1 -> -0.19 mag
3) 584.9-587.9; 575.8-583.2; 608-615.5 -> 0.25 mag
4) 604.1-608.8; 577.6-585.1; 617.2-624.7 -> -0.24 mag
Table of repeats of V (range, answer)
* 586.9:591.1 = 33.96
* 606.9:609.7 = 42.16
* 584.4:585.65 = 40.53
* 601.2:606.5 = 42.9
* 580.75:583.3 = 46.07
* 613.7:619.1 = 44.23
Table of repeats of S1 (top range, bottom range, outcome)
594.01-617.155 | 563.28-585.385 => 1.00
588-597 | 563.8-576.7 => 0.75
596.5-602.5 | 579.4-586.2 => 0.89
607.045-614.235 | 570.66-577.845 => 1.08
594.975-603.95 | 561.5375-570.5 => 1.04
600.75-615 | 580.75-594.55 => 1.29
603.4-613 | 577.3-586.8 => 1.05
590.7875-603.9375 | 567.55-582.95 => 0.87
